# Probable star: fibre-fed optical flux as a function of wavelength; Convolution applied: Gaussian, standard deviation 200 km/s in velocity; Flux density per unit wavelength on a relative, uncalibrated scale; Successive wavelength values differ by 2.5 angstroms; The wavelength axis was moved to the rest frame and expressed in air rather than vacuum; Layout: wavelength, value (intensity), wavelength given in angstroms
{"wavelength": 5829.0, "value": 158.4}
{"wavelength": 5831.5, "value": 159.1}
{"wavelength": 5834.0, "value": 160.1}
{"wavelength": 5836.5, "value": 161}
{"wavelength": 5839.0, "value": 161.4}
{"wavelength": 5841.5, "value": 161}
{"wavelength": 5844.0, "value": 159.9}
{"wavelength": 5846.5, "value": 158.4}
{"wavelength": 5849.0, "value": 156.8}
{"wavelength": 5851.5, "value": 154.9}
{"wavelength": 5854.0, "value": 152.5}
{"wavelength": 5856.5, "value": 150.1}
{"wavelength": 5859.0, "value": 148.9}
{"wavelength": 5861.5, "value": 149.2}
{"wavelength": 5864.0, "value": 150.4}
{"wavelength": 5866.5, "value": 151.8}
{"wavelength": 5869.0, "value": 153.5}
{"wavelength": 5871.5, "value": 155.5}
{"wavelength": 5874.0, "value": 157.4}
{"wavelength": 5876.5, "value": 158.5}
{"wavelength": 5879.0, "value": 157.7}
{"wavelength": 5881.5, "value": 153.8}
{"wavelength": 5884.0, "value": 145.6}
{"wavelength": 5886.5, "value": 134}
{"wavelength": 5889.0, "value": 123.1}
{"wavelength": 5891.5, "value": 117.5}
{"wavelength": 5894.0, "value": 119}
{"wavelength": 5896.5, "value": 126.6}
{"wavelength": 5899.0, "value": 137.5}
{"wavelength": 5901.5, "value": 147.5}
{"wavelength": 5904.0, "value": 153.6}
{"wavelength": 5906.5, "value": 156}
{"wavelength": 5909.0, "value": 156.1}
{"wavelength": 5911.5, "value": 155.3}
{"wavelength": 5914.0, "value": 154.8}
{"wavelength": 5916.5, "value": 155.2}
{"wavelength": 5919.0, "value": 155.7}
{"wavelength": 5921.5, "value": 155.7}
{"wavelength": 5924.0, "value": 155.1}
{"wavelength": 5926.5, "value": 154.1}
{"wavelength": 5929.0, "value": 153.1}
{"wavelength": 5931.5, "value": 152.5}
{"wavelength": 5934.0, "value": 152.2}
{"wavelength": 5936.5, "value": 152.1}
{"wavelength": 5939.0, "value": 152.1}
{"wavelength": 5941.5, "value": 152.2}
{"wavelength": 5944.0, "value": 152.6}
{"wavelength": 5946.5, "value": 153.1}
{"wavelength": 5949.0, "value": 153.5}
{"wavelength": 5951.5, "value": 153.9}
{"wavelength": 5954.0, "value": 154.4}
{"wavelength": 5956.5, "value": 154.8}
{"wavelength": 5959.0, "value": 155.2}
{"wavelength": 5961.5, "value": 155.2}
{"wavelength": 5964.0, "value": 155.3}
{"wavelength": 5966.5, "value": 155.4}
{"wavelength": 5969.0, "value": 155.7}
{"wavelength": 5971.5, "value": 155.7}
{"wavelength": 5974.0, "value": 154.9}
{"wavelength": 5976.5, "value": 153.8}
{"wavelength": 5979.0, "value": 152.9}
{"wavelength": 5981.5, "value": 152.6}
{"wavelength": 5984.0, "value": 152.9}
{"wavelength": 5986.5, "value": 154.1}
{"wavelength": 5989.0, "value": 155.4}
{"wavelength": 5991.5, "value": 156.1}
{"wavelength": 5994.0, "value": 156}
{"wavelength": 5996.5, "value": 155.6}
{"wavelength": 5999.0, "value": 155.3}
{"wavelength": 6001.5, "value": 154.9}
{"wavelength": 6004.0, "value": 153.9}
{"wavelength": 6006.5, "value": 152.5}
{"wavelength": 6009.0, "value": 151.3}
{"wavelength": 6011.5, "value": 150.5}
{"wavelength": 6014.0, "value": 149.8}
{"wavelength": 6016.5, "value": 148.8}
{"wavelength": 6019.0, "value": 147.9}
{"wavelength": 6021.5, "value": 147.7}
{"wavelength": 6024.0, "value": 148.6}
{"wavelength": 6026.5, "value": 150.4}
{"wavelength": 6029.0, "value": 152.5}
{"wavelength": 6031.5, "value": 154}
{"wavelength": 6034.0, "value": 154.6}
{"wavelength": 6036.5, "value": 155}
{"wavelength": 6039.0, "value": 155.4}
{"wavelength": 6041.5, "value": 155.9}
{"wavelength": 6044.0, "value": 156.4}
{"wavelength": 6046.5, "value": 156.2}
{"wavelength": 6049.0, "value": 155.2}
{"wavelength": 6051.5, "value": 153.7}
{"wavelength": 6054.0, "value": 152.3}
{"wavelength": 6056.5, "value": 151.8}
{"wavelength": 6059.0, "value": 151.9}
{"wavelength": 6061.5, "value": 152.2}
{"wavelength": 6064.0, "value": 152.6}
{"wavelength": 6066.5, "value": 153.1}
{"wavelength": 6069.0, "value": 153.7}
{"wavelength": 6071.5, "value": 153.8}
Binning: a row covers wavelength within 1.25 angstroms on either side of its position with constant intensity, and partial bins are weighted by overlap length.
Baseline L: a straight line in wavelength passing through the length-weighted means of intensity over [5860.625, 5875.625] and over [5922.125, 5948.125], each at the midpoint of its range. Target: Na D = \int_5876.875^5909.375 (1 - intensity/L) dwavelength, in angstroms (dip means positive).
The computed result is 2.6 angstroms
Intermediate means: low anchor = 153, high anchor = 153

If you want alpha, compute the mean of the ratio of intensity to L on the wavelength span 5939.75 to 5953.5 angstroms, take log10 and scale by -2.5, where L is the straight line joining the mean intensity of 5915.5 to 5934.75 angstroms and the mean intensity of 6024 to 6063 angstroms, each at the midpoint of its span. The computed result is 0.01 mag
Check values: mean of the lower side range 154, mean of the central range 153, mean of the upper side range 154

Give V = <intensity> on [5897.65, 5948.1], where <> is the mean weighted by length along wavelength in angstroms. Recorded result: 153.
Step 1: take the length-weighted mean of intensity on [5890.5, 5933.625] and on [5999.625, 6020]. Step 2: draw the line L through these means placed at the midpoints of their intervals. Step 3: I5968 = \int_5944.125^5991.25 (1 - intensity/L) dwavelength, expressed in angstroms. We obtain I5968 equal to -1.45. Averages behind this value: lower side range 148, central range 154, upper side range 151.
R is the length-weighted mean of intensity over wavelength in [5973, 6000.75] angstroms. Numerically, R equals 155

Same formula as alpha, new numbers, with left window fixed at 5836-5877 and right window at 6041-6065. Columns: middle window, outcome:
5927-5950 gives 0.014 mag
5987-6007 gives -0.006 mag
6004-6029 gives 0.028 mag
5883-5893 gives 0.196 mag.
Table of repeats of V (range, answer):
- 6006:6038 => 151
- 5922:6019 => 154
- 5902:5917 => 155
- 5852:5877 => 153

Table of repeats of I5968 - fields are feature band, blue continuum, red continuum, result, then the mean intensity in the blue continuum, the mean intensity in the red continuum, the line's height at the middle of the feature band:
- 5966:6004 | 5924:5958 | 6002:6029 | -0.8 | 153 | 150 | 152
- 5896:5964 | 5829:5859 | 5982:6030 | 0.9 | 157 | 152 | 155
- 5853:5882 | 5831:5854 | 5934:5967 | 0.8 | 159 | 154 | 158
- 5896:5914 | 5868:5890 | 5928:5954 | 0.2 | 149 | 153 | 151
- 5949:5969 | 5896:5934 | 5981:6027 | -0.4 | 152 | 152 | 152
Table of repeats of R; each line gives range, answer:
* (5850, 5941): 149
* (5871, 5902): 141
